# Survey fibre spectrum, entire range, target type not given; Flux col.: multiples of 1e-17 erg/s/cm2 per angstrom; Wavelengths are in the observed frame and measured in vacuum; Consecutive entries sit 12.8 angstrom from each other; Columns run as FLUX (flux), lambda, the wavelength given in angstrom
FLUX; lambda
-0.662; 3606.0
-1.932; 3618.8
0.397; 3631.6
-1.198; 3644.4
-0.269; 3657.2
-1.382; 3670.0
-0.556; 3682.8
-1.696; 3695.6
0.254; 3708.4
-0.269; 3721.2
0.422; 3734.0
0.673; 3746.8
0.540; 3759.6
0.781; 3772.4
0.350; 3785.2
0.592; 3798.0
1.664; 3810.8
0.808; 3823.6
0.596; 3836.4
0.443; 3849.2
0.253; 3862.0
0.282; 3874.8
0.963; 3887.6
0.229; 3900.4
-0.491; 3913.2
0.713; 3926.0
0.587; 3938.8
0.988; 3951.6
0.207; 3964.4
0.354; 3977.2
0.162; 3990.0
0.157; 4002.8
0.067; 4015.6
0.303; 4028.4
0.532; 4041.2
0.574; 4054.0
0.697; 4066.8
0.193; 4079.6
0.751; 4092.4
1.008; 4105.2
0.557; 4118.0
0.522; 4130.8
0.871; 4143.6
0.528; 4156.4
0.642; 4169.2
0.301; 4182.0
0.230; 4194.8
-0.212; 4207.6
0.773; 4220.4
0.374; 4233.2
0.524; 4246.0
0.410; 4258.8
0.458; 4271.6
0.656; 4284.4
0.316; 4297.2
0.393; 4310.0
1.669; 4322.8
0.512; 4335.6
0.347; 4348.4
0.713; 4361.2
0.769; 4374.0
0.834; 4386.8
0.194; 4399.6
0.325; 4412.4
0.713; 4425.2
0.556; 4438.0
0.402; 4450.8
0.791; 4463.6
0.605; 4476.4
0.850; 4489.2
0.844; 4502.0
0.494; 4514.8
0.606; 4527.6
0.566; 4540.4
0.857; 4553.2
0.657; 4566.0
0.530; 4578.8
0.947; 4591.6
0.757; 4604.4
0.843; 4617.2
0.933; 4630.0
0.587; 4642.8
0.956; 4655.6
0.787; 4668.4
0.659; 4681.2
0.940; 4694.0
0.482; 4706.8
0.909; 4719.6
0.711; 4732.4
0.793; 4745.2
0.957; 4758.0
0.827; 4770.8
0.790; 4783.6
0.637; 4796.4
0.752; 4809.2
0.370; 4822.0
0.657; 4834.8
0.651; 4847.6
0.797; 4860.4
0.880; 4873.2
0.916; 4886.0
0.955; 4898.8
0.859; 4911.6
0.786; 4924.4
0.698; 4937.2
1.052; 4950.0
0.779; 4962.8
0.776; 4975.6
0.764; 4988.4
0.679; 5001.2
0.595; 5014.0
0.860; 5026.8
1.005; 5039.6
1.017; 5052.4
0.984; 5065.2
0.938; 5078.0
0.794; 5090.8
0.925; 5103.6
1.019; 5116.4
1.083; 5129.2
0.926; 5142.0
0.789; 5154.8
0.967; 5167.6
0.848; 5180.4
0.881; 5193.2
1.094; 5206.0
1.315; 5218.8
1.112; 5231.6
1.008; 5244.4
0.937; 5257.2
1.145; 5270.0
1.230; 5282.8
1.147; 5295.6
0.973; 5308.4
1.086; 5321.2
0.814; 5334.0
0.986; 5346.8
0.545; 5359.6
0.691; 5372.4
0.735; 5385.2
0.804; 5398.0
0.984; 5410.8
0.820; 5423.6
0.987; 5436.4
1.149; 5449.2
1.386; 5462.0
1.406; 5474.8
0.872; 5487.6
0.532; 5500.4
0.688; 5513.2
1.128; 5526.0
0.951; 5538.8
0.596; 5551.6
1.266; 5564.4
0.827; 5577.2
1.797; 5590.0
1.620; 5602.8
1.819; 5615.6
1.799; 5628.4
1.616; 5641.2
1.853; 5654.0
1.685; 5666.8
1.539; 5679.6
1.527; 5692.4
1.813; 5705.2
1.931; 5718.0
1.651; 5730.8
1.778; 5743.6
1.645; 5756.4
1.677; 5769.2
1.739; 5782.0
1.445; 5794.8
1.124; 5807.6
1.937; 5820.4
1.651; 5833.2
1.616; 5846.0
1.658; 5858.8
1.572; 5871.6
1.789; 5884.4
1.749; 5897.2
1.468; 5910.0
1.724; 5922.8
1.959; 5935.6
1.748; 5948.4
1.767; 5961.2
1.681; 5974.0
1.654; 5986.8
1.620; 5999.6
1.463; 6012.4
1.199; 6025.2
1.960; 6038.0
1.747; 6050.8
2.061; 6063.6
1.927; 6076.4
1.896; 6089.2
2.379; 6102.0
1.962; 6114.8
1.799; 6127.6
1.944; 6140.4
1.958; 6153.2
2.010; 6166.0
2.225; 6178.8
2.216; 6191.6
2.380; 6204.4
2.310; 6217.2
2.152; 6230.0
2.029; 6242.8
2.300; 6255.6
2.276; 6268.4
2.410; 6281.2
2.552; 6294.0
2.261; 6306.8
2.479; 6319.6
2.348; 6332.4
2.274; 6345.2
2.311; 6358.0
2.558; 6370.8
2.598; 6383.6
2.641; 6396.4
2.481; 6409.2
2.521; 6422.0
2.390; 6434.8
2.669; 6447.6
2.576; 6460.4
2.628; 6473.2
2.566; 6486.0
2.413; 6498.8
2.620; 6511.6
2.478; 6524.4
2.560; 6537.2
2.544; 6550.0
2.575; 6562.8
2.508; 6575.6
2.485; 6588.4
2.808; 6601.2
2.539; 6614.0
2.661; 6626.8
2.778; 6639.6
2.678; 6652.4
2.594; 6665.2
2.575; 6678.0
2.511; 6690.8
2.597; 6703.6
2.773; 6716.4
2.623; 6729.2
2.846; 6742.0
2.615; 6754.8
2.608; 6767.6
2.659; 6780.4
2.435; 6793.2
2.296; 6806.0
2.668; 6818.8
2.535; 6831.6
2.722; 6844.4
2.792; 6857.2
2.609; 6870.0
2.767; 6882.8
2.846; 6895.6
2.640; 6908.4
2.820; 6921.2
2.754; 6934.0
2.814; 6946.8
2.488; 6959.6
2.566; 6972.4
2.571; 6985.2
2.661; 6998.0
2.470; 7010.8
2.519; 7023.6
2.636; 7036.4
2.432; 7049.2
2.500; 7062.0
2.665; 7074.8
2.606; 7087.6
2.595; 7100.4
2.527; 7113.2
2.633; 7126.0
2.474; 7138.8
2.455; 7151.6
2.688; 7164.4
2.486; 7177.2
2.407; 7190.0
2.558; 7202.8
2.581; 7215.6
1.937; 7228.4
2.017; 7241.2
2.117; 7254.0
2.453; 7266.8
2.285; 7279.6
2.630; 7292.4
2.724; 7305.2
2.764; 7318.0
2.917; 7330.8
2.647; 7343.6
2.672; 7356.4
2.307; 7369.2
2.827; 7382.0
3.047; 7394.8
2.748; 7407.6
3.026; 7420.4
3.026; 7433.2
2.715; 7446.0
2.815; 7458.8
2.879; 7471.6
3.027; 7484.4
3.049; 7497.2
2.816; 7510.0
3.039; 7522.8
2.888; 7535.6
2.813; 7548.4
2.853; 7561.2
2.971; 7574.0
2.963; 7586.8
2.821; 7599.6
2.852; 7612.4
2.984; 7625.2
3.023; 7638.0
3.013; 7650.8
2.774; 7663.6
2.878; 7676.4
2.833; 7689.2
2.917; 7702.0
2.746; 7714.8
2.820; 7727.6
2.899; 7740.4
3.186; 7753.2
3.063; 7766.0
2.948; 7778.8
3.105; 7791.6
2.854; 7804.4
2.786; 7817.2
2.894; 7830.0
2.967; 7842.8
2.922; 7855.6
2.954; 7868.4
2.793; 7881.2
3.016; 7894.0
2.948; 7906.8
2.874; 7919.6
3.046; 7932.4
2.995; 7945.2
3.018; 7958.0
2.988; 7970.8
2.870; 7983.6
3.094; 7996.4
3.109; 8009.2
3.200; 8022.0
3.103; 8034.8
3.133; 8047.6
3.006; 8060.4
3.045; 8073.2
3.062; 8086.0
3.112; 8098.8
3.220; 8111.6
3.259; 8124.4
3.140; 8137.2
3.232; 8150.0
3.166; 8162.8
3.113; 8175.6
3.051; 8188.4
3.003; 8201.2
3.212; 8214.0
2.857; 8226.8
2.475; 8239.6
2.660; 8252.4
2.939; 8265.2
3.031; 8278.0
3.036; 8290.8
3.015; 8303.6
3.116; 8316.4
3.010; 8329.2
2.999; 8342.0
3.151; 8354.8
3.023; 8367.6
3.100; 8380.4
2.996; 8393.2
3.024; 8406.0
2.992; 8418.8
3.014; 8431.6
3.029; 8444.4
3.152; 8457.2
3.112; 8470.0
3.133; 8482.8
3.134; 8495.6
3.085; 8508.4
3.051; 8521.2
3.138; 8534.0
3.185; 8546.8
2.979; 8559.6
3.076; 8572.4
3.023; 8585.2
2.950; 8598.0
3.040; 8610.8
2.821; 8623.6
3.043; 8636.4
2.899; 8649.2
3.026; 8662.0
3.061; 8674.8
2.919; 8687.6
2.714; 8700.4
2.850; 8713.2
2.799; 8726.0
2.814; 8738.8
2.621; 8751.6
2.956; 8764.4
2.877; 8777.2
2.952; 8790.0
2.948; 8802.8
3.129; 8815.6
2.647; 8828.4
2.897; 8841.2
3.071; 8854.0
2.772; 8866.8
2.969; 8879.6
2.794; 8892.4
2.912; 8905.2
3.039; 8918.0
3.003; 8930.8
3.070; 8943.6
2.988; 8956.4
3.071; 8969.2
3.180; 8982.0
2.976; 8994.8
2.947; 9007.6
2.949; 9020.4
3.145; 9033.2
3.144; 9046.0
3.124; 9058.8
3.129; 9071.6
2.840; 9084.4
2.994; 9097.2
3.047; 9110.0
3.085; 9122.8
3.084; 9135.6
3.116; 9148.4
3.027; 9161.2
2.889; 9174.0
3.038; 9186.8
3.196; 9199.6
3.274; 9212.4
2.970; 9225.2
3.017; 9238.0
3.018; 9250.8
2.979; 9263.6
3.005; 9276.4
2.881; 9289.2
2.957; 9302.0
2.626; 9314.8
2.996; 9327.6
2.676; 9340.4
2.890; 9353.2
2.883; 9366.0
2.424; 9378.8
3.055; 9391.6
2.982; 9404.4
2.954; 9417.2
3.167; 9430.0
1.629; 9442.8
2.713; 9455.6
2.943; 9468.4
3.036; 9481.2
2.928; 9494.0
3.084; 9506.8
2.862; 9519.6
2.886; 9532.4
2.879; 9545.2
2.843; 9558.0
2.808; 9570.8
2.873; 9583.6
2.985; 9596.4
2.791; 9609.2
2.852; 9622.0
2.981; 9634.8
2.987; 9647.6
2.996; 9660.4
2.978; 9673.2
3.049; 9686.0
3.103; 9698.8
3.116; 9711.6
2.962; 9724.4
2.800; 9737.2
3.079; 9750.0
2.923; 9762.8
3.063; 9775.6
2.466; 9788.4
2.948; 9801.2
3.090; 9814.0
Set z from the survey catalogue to 0.40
